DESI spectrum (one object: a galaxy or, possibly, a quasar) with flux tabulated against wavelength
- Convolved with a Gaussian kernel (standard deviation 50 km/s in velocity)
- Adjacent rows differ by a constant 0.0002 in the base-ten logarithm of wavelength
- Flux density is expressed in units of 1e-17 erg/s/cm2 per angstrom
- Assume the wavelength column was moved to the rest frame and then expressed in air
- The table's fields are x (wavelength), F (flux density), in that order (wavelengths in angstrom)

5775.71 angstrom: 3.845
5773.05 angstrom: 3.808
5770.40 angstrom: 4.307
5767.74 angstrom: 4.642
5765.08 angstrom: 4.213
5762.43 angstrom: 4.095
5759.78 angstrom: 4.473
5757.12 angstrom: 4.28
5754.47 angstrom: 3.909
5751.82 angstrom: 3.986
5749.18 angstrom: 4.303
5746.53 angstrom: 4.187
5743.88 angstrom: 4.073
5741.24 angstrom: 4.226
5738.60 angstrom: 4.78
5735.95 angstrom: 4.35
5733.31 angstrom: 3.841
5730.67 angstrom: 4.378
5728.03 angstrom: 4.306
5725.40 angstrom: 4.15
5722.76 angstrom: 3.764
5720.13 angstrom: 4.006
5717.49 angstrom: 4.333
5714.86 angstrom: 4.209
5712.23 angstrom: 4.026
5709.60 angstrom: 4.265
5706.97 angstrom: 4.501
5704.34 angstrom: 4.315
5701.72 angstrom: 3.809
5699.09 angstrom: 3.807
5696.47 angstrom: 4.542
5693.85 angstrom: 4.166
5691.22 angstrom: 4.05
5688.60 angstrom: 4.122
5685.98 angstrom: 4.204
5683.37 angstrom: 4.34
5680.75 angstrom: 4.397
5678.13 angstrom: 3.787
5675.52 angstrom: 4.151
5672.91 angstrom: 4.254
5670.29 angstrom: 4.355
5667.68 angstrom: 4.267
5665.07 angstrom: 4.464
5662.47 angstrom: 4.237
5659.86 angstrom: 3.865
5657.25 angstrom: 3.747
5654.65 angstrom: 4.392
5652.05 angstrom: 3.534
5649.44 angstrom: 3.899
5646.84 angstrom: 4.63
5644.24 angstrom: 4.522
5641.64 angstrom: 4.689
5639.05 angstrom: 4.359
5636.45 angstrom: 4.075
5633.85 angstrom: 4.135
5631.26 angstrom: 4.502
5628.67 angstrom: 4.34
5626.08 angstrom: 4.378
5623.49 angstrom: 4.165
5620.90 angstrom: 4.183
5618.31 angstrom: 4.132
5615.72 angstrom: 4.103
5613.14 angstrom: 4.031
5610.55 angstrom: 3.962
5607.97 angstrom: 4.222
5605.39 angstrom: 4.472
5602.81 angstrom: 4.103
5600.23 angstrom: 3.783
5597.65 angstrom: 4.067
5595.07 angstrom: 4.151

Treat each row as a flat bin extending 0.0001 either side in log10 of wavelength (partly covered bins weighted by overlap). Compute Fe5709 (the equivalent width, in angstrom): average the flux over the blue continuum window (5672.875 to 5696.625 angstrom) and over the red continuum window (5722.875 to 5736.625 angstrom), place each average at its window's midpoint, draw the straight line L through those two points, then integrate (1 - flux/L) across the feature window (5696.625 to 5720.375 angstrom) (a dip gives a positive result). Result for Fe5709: 0.0 angstrom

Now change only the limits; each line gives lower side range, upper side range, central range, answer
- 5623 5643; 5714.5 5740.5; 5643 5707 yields 1.7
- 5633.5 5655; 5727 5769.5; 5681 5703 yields 0.5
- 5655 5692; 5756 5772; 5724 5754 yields 0.4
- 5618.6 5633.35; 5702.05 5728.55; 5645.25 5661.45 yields 0.9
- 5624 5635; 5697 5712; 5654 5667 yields 0.4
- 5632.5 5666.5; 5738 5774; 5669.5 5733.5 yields 0.7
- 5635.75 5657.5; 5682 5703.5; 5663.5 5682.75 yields -0.3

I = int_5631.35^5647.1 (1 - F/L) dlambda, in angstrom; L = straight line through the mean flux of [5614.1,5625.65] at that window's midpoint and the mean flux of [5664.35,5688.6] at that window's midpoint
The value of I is -0.8 angstrom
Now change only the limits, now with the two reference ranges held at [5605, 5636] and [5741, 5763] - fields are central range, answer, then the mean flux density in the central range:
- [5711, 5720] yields 0.0 angstrom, 4.17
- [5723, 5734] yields 0.1 angstrom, 4.15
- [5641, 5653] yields -0.1 angstrom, 4.25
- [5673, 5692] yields 0.1 angstrom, 4.16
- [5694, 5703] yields 0.3 angstrom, 4.07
